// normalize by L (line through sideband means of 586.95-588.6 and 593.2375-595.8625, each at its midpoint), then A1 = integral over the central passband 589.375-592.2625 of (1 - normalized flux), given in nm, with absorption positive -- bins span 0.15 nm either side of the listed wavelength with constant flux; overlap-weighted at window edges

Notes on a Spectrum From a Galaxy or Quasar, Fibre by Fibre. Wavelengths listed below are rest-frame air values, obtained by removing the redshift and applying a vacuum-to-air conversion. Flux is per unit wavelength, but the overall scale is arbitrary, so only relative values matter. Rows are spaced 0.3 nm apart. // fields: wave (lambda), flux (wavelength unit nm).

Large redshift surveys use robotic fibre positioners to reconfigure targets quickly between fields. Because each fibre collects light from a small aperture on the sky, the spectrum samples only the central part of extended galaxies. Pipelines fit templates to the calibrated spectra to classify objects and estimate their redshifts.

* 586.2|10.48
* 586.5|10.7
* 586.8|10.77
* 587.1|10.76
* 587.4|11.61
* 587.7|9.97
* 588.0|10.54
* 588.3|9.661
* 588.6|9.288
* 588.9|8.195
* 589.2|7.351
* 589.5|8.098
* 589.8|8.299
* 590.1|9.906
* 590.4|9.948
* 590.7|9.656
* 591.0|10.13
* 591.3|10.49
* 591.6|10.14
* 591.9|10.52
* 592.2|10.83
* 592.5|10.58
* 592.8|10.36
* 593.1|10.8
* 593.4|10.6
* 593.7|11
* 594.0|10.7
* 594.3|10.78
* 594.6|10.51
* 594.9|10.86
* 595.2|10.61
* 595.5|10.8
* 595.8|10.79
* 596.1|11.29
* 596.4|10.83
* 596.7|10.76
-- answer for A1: 0.21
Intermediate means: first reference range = 10.4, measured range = 9.79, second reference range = 10.7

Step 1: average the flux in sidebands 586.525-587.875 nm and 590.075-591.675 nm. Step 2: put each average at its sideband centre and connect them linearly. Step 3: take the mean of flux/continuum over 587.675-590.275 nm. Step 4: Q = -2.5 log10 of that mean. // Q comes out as 0.160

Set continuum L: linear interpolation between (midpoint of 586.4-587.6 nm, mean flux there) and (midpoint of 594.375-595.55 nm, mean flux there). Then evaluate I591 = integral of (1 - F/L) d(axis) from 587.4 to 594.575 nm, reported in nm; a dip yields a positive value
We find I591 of 0.57 nm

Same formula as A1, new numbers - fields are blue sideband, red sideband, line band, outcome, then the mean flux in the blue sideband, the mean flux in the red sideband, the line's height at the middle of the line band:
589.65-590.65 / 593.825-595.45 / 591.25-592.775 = -0.085 nm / 9.41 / 10.7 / 9.95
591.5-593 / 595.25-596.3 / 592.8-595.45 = 0.003 nm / 10.5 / 10.9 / 10.7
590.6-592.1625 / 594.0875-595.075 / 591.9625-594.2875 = -0.042 nm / 10.3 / 10.7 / 10.5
